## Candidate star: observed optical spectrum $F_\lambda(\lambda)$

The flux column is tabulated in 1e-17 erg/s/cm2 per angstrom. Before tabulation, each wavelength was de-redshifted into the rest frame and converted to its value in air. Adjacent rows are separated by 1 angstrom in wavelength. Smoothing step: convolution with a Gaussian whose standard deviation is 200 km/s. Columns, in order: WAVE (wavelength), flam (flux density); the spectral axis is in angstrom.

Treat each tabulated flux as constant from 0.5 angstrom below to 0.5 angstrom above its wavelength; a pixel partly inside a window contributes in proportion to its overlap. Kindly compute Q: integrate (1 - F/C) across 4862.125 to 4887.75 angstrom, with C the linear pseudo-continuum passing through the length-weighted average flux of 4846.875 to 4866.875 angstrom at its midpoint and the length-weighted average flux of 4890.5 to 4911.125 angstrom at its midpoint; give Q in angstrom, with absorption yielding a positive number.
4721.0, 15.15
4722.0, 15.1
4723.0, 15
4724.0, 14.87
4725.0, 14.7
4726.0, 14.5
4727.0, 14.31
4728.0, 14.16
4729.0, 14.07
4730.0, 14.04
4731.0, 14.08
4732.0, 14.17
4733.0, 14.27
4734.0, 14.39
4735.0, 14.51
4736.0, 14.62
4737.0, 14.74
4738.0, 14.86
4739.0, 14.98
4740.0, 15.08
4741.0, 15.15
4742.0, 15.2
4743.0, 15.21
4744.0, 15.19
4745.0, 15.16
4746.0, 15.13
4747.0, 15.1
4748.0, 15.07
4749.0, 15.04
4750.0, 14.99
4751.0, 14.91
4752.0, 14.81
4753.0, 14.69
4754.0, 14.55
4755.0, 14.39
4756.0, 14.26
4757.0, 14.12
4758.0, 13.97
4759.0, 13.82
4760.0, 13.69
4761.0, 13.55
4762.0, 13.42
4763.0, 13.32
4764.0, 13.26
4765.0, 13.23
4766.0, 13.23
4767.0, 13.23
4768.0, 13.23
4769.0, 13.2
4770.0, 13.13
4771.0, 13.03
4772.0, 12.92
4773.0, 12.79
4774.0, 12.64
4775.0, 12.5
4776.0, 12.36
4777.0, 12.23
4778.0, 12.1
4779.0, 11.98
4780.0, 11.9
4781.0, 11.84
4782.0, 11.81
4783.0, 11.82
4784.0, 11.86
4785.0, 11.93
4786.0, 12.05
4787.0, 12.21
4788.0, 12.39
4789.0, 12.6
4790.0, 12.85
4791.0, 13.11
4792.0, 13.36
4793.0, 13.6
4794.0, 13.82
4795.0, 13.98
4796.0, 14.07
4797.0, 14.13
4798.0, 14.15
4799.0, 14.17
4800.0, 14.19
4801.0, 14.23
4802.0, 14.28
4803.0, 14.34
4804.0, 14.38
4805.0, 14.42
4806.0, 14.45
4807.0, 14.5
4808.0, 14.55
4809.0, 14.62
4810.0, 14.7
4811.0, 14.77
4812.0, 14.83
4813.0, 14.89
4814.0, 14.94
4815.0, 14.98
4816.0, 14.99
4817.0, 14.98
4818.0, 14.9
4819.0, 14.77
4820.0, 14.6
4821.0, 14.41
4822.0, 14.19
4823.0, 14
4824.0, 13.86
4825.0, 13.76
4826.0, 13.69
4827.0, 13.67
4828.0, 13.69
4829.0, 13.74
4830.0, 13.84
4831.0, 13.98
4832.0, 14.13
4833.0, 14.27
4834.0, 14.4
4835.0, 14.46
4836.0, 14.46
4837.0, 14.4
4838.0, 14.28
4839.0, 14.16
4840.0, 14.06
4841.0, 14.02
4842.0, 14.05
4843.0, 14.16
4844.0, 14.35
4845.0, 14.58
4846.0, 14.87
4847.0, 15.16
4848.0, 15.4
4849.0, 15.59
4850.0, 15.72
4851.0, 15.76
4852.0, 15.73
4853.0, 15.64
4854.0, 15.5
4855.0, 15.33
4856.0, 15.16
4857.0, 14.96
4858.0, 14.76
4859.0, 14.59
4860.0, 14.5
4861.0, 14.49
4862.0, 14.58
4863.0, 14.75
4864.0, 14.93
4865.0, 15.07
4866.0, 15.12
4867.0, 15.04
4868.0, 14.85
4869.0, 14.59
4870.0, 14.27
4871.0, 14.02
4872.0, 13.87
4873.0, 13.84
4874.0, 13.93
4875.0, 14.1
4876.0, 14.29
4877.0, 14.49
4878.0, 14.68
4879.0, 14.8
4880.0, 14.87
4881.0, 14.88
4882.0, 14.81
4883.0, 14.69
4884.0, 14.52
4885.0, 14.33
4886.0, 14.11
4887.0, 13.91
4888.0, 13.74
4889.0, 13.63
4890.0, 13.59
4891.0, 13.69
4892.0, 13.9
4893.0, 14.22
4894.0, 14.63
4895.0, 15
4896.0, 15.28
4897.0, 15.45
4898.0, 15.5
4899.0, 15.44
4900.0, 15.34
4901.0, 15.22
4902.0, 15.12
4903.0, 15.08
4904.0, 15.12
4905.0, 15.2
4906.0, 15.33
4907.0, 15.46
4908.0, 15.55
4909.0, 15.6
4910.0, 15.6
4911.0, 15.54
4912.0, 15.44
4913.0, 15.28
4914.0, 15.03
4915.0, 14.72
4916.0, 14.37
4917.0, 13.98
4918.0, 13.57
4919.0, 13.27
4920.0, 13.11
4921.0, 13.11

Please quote 1.0 angstrom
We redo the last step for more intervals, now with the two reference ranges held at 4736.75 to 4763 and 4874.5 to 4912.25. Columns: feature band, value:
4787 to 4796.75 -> 0.93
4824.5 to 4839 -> 0.65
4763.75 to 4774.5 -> 1.16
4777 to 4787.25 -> 1.89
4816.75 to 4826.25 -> 0.25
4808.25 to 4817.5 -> -0.09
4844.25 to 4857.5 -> -0.52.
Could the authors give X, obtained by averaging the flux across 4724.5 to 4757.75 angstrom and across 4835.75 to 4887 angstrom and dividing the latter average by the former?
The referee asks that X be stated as 1.00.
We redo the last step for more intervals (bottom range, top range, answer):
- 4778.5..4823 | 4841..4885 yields 1.07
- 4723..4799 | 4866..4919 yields 1.07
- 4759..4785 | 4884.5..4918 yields 1.16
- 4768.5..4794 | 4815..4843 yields 1.14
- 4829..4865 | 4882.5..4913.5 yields 1.01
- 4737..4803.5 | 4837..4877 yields 1.08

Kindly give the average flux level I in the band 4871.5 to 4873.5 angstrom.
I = 13.9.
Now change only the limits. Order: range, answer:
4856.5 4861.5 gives 14.7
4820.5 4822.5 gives 14.3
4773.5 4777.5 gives 12.4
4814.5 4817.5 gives 15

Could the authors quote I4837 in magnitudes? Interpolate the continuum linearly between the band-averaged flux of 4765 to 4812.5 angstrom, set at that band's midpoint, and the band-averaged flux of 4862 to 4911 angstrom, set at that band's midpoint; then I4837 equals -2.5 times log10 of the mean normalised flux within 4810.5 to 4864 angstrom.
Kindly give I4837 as -0.05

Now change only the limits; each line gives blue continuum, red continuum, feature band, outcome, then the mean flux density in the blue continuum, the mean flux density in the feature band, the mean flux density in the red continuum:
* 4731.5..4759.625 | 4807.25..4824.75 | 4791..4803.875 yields 0.050 mag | 14.7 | 14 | 14.6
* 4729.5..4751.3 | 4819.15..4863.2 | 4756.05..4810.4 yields 0.109 mag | 14.8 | 13.3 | 14.5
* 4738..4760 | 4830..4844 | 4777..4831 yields 0.054 mag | 14.8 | 13.7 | 14.2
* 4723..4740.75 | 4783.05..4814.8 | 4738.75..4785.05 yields 0.043 mag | 14.5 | 13.6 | 13.8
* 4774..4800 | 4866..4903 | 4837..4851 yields -0.066 mag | 12.8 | 14.7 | 14.5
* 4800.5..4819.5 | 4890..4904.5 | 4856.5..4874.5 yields 0.017 mag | 14.7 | 14.6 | 14.9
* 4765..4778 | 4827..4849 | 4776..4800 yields 0.036 mag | 12.9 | 12.8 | 14.3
